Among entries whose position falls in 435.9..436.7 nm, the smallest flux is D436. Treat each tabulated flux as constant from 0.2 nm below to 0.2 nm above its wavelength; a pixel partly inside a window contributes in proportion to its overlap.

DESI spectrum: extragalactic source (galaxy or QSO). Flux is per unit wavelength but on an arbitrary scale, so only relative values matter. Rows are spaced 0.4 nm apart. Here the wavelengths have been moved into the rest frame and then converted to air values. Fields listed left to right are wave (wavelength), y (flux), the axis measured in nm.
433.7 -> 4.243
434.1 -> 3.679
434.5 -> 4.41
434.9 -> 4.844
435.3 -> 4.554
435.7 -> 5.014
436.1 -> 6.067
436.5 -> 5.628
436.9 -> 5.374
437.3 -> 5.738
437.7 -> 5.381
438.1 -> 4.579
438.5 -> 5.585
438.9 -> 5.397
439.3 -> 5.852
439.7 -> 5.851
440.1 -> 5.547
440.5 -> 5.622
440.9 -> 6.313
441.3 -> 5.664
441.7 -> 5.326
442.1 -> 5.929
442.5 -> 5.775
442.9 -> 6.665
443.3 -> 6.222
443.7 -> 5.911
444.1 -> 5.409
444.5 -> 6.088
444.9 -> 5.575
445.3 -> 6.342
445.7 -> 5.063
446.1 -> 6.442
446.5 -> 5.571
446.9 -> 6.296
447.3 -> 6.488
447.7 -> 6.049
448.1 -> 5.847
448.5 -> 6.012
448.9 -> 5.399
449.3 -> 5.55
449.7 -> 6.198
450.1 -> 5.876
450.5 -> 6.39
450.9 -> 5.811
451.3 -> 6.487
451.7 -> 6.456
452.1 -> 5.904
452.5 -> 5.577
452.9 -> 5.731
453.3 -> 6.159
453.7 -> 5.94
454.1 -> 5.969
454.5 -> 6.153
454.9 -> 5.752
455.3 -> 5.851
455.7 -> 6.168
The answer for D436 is 5.628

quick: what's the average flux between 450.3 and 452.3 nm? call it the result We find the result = 6.21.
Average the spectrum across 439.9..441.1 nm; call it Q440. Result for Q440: 5.83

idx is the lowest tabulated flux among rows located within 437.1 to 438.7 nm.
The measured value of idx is 4.579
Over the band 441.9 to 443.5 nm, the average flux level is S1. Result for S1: 6.15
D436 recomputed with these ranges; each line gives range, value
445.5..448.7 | 5.063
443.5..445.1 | 5.409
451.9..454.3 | 5.577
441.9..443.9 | 5.775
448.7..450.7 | 5.399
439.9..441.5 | 5.547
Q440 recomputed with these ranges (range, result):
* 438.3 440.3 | 5.65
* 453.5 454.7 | 6.02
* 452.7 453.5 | 5.94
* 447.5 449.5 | 5.77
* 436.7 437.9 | 5.5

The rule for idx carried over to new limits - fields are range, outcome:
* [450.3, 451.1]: 5.811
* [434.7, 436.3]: 4.554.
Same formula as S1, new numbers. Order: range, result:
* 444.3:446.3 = 5.9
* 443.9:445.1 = 5.69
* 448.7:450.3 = 5.76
